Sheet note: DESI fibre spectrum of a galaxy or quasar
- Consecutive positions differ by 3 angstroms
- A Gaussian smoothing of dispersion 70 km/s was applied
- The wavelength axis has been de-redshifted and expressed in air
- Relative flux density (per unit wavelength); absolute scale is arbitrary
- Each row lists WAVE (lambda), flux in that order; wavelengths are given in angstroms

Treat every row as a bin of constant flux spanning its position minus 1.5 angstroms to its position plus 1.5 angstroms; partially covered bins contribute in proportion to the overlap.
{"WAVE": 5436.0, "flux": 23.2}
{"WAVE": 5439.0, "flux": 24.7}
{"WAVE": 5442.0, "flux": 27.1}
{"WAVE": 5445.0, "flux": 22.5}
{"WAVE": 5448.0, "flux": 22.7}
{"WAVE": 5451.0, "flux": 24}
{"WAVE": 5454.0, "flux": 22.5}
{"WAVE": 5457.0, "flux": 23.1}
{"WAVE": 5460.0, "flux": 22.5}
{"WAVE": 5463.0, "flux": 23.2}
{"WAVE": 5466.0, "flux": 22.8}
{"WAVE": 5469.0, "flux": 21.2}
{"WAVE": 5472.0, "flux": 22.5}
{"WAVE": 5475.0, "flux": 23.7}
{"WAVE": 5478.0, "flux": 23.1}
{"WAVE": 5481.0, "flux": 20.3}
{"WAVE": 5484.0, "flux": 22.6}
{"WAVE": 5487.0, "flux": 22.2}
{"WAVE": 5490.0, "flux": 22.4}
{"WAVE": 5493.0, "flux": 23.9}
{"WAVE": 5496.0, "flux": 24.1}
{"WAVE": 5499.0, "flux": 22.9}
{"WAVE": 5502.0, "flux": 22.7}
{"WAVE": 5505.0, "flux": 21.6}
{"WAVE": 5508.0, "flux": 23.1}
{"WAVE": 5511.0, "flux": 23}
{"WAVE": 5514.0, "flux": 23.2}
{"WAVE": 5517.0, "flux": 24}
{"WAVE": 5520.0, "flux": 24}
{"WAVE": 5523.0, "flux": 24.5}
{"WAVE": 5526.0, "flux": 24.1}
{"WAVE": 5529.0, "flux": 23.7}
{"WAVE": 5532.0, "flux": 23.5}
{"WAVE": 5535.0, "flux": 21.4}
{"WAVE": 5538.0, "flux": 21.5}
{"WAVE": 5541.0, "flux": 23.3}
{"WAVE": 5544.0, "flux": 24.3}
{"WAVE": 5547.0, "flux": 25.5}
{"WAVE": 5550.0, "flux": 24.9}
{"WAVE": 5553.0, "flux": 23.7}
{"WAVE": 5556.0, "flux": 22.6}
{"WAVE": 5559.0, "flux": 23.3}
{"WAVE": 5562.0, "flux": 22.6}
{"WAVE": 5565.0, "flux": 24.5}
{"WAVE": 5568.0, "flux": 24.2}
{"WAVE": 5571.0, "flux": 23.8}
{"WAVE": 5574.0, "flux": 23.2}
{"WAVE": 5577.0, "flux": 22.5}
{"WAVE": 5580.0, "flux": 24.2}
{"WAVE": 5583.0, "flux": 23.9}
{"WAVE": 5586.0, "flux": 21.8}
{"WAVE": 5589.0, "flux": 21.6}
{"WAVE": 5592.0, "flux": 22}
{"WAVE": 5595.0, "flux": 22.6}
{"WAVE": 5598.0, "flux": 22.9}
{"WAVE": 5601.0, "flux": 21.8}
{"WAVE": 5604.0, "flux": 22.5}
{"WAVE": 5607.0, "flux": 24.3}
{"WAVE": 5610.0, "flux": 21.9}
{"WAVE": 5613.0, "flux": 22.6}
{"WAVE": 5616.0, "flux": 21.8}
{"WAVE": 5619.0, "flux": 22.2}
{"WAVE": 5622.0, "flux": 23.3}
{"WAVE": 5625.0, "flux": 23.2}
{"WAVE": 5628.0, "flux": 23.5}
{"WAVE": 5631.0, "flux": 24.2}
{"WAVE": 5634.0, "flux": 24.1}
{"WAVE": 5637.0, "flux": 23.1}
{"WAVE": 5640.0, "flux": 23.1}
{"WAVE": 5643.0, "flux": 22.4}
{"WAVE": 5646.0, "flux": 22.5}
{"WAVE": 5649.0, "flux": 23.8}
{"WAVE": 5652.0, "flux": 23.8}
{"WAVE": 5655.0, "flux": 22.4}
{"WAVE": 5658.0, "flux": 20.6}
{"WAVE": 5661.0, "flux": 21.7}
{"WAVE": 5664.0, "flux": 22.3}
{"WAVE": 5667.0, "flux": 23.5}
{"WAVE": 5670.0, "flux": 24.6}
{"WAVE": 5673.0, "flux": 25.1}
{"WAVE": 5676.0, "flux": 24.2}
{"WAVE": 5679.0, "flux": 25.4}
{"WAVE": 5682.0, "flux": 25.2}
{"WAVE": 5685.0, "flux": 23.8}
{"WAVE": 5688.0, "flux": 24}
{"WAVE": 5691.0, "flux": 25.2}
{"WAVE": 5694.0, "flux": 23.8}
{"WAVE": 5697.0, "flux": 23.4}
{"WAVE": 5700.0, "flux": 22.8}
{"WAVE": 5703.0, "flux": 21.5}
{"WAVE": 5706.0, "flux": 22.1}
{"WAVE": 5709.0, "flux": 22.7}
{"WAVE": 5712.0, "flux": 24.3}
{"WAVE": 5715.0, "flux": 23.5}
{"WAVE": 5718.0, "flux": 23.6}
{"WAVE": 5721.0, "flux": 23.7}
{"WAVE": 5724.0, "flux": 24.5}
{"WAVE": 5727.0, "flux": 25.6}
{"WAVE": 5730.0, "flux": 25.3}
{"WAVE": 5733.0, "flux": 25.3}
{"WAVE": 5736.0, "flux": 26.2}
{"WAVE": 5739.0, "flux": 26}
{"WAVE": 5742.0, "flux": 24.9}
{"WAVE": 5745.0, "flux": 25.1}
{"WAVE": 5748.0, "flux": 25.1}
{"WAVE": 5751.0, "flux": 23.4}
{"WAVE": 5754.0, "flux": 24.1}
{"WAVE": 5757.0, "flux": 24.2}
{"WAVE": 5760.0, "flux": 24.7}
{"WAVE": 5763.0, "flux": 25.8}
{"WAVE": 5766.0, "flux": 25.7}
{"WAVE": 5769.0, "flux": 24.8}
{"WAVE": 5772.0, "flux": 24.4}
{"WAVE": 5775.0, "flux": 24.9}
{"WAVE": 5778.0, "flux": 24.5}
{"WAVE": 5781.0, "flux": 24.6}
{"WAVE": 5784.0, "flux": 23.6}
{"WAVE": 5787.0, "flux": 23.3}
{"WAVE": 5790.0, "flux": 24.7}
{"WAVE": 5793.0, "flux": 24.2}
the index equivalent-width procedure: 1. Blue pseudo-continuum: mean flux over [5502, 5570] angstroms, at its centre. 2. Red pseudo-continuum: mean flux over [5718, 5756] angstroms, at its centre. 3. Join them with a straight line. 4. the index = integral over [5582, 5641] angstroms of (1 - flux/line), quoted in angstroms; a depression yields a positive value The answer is 2.9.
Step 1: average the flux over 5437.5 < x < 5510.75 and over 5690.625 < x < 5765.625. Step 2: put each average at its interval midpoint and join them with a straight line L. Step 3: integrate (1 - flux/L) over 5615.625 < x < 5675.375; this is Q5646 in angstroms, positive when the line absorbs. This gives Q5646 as 1.89 angstroms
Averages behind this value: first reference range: 23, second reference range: 24.3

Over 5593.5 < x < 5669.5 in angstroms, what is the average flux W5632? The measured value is 22.8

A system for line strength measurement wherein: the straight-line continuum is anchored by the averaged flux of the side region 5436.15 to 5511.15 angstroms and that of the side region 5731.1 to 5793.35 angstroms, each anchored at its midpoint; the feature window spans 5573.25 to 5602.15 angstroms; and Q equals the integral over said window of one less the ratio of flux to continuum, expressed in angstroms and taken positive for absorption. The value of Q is 1.3 angstroms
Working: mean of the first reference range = 23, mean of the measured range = 22.6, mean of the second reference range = 24.8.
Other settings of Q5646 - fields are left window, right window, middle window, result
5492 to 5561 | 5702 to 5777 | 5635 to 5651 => 0.64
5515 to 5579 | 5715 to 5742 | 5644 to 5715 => 3.33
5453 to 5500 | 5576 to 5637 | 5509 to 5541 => -0.76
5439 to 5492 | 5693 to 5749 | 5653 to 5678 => 0.83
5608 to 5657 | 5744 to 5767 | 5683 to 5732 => 0.58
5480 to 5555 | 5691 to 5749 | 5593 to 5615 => 0.95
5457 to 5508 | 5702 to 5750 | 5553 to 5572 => -0.25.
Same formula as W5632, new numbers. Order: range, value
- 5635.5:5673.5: 22.9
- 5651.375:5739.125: 23.8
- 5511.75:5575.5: 23.6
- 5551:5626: 22.9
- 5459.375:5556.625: 23.1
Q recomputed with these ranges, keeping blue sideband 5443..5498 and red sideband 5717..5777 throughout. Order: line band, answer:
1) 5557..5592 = 0.6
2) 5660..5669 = 0.6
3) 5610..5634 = 1.0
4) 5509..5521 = -0.2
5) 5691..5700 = 0.3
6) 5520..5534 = -0.4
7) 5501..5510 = 0.2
